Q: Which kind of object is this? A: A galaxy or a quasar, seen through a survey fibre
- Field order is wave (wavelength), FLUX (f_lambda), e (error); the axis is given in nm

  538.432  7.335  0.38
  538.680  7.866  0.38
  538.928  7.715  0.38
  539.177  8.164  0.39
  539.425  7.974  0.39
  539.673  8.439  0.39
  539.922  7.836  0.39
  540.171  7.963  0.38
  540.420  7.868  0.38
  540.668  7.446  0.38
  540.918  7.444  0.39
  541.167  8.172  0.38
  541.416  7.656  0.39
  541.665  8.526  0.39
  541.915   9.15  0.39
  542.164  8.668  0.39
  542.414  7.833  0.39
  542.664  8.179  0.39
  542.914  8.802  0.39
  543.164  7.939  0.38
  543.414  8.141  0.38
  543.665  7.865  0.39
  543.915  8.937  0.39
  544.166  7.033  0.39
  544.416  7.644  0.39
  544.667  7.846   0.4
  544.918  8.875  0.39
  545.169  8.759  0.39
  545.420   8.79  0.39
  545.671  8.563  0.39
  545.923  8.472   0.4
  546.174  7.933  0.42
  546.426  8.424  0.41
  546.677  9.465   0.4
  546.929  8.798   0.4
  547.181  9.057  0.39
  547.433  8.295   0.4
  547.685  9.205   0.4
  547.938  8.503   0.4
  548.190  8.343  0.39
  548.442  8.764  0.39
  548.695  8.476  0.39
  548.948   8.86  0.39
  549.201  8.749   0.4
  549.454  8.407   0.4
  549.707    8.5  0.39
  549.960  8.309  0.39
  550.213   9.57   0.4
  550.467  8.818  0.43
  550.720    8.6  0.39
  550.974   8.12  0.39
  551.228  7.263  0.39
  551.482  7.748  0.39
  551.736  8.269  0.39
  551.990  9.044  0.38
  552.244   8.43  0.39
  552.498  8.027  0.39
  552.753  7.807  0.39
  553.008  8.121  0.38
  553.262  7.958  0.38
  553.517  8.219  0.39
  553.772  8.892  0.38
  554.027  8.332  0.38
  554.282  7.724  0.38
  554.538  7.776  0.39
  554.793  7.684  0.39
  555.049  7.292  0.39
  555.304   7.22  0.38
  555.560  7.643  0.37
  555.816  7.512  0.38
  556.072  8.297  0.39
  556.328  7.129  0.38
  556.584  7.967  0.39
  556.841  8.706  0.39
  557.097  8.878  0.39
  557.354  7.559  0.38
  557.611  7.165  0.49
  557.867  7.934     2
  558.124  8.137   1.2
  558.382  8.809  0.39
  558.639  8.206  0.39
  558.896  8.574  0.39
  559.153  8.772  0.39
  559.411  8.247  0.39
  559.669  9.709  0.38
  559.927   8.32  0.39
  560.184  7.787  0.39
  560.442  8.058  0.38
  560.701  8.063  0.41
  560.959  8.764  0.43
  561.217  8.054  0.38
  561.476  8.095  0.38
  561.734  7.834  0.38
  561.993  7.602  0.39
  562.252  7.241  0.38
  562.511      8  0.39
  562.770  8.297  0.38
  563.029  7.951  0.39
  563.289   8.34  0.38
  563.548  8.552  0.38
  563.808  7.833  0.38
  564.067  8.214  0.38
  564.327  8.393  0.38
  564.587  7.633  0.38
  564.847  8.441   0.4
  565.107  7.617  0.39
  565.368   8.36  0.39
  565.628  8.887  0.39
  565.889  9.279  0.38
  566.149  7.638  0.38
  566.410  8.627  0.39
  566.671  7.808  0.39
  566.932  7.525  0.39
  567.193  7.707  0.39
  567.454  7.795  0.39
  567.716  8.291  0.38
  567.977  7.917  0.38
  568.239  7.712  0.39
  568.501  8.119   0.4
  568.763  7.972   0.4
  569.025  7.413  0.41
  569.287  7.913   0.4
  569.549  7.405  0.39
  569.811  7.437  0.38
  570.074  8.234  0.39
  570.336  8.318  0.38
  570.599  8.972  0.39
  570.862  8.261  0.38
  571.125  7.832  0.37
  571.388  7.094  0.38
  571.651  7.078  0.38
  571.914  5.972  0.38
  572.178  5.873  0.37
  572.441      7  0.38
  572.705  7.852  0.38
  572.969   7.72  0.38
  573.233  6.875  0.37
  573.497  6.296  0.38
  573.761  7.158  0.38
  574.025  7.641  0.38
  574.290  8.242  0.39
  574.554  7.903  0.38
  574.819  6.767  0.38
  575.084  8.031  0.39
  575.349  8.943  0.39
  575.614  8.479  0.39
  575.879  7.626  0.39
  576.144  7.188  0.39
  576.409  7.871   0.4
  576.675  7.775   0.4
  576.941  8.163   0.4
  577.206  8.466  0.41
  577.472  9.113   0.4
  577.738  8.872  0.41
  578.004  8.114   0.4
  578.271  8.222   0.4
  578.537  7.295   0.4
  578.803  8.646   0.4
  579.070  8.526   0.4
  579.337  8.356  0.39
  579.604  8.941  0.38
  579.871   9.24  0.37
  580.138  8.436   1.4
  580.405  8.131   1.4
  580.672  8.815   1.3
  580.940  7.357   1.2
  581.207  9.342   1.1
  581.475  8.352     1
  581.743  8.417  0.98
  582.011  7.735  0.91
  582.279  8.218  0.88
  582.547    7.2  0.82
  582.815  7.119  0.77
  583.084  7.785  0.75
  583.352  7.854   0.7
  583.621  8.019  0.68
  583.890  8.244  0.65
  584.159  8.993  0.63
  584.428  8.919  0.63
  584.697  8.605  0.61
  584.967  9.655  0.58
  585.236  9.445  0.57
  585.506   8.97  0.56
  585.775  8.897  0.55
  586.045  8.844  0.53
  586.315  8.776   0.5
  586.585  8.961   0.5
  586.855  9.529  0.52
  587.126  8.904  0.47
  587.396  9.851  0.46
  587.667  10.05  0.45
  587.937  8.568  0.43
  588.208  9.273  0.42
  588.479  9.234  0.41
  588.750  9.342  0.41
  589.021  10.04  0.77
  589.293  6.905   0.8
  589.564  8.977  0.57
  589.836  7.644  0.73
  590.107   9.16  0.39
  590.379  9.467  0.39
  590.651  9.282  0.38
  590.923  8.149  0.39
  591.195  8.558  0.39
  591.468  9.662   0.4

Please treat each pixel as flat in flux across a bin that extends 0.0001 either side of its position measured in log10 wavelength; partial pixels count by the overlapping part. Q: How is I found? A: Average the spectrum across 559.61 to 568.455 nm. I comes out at 8.11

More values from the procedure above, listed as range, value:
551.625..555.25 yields 8.09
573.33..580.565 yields 8.09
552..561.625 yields 8.12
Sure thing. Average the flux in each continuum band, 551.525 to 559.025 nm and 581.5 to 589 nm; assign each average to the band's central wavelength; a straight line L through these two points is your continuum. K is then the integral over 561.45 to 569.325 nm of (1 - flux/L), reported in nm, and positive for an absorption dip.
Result 0.23 nm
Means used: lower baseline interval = 8.04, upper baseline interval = 8.74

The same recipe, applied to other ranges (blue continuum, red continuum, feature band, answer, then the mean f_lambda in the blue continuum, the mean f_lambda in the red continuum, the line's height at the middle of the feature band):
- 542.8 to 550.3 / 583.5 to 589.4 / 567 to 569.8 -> 0.31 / 8.51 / 9.01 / 8.78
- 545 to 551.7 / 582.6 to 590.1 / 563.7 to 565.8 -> 0.11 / 8.57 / 8.78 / 8.66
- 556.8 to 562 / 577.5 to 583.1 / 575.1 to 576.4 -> 0.04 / 8.26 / 8.27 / 8.27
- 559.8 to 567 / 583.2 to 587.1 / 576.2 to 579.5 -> 0.13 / 8.12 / 8.83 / 8.59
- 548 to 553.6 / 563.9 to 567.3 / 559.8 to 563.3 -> 0.09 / 8.38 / 8.16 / 8.22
